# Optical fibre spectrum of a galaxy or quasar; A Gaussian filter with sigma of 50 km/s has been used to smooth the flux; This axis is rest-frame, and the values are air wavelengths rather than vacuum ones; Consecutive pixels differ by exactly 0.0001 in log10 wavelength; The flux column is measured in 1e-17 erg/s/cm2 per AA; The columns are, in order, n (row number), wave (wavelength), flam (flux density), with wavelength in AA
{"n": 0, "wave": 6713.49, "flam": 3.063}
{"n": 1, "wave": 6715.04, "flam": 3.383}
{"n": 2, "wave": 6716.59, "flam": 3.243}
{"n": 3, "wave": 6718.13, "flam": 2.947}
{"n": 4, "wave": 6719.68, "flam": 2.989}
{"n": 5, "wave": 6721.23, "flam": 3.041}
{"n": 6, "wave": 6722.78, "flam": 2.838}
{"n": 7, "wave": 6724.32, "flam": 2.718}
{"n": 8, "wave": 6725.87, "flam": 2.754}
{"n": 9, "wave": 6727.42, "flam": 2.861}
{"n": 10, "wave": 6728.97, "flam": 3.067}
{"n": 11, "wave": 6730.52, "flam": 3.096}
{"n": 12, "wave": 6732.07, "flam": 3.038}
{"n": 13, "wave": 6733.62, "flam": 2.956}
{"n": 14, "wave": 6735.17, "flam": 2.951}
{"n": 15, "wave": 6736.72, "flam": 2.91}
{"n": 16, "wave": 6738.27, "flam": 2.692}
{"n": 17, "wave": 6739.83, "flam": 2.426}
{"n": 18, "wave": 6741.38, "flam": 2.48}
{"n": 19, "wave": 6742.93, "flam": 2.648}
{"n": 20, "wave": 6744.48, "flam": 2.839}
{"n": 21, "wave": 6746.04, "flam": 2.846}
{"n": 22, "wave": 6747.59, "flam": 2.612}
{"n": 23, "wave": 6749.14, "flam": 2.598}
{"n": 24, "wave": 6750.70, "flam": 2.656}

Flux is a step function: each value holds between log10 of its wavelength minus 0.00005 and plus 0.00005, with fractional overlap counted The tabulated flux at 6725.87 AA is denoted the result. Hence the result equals 2.754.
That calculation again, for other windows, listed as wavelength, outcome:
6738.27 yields 2.692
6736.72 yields 2.91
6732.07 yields 3.038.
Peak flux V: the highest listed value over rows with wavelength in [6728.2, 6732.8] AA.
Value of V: 3.096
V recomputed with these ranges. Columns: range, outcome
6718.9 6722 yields 3.041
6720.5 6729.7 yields 3.067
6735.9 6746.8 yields 2.91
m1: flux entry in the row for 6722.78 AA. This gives 2.838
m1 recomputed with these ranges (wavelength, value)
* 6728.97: 3.067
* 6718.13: 2.947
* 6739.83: 2.426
